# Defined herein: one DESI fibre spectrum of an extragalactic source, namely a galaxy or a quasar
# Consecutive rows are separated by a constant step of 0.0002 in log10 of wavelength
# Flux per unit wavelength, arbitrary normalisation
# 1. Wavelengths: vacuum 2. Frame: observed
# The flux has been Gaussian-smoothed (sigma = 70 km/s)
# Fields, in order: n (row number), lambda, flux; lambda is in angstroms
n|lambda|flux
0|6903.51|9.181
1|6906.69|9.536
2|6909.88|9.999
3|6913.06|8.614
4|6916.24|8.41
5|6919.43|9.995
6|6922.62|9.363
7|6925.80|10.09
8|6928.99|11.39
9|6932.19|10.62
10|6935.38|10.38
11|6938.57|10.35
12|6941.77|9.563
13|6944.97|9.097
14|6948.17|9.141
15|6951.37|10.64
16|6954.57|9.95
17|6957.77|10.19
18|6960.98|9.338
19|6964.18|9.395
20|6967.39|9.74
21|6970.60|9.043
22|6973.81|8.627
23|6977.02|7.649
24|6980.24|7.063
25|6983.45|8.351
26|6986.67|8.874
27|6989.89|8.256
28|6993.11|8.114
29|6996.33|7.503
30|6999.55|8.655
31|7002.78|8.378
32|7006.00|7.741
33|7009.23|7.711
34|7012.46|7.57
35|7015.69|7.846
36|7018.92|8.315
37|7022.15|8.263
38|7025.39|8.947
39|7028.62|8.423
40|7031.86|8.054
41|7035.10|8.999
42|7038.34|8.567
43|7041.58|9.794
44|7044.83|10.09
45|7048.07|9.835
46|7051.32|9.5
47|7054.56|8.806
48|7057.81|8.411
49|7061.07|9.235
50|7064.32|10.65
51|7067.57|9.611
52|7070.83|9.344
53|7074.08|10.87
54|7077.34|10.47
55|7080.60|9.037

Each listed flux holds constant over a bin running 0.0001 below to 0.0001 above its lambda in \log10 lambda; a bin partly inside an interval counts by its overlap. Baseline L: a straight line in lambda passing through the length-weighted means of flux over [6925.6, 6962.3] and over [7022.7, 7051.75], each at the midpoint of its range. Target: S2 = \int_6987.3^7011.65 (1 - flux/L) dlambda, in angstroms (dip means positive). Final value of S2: 3.63 angstroms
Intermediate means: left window 10.1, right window 9.09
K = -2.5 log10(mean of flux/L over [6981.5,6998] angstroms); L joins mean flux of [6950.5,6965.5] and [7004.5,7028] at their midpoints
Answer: 0.09 mag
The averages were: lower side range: 9.88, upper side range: 8.07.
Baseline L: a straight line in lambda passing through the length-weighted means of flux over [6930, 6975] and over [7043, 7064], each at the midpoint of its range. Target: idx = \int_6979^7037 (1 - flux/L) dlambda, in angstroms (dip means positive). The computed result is 8.4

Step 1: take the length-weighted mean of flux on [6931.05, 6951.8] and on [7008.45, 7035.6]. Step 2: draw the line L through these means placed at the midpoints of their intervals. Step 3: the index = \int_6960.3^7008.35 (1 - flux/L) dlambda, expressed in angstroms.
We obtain 3.2 angstroms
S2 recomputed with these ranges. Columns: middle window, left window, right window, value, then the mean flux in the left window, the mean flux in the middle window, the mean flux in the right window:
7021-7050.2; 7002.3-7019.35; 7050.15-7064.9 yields -1.44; 7.87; 9.02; 9.22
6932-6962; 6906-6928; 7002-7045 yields -2.36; 9.48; 9.91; 8.43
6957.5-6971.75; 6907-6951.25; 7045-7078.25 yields 0.39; 9.79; 9.5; 9.68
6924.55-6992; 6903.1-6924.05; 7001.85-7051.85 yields -2.70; 9.3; 9.4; 8.61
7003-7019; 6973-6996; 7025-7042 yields 1.12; 8.08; 7.84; 8.72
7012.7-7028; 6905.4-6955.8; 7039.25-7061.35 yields 1.93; 9.82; 8.28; 9.36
